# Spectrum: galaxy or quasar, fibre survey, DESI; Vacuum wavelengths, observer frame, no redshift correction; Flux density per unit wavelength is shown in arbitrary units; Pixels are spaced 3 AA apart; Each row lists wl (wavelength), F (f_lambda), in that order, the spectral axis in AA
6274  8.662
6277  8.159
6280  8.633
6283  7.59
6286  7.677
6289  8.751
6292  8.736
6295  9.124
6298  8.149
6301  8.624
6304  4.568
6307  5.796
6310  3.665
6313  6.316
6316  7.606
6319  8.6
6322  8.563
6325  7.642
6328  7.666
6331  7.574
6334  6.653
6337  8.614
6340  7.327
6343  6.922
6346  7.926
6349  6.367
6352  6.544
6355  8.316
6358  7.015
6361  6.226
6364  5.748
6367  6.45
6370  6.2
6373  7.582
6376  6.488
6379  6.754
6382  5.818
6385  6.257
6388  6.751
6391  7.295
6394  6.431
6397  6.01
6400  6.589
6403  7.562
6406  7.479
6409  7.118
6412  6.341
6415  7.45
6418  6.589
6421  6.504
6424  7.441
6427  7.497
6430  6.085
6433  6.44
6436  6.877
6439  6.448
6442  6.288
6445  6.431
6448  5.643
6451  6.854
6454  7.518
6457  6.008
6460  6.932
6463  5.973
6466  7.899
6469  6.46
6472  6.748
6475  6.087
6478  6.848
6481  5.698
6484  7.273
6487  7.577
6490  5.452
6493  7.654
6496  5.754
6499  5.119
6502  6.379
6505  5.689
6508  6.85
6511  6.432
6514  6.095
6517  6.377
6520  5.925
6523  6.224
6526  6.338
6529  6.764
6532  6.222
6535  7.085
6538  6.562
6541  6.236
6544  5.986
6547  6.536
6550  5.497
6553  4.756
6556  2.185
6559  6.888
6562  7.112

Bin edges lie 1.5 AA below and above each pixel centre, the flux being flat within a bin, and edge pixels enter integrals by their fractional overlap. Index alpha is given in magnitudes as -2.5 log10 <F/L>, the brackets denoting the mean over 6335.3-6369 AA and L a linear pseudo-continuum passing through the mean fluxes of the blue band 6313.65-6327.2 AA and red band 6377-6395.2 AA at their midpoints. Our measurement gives 0.04 mag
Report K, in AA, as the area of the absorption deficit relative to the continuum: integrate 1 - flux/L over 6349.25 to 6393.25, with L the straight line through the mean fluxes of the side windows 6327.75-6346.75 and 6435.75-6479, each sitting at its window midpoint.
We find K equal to 3.53 AA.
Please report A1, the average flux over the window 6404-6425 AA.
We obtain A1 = 6.99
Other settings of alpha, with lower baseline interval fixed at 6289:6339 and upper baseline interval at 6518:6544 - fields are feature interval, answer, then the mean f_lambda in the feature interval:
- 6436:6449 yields 0.08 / 6.3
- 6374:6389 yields 0.10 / 6.44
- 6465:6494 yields -0.02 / 6.73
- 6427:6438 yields 0.04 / 6.61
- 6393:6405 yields 0.05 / 6.69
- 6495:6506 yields 0.14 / 5.74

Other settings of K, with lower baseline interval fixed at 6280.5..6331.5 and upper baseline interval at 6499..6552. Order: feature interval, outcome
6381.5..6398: 1.3 AA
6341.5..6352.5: 0.4 AA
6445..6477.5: 0.0 AA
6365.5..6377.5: 0.7 AA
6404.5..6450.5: 0.6 AA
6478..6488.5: -0.6 AA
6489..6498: 0.2 AA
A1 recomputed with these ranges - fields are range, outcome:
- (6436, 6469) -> 6.61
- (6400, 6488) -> 6.75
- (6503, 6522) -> 6.23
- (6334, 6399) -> 6.81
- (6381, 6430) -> 6.81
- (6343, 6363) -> 7.02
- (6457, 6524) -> 6.42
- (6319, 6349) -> 7.64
